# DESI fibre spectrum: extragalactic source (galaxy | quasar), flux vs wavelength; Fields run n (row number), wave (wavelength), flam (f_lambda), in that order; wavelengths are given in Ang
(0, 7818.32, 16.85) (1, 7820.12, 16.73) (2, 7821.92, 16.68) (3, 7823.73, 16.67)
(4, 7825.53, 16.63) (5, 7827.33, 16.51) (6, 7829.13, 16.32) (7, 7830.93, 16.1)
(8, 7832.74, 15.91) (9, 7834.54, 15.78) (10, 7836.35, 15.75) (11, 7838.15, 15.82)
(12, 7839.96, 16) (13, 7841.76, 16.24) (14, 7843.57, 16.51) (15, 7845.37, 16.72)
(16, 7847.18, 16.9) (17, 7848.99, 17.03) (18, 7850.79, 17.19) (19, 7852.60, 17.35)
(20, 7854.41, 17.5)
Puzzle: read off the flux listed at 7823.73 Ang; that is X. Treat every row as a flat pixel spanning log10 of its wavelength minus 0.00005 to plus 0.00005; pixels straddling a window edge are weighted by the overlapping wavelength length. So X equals 16.67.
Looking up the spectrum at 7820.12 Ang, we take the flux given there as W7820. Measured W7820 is 16.73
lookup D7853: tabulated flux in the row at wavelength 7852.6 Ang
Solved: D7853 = 17.35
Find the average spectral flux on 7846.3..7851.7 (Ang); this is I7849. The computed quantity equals 17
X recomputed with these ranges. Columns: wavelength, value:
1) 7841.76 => 16.24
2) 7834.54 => 15.78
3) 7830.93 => 16.1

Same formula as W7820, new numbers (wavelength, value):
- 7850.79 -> 17.19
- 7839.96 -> 16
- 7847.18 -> 16.9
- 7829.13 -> 16.32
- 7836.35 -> 15.75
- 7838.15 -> 15.82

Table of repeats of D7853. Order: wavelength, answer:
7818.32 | 16.85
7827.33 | 16.51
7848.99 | 17.03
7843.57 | 16.51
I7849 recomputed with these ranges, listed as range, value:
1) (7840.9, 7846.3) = 16.5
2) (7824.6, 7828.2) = 16.6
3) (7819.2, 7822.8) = 16.7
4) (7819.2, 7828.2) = 16.6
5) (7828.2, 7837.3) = 16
